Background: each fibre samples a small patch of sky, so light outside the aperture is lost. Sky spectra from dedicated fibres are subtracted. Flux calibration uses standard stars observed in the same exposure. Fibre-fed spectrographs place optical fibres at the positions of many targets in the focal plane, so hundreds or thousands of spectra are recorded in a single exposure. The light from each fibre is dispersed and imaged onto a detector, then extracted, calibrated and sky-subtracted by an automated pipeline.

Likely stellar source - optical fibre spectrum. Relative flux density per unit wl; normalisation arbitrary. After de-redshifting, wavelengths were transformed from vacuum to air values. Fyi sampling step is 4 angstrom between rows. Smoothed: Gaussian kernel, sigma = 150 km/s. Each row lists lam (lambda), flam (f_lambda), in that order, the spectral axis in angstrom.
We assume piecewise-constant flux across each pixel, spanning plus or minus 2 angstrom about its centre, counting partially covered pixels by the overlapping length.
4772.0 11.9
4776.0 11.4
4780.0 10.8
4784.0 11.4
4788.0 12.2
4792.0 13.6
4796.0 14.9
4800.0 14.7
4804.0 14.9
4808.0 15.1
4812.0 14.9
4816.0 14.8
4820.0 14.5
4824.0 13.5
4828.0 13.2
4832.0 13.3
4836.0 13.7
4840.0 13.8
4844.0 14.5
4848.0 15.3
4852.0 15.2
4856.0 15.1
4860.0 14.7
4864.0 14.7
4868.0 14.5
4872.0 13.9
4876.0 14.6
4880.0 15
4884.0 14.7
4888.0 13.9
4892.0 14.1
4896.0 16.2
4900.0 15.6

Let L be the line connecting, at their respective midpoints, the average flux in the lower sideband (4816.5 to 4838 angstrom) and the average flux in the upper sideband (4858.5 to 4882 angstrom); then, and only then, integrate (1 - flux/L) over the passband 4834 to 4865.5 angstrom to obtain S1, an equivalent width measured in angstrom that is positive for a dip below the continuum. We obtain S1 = -1.0 angstrom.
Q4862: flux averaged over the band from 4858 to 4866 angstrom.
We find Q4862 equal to 14.7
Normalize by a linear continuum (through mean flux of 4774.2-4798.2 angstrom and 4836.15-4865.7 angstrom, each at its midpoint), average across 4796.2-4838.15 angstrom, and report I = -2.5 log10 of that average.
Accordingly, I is -0.06 mag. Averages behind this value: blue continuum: 12.4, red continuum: 14.7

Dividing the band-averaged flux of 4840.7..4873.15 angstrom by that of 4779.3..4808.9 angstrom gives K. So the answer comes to 1.1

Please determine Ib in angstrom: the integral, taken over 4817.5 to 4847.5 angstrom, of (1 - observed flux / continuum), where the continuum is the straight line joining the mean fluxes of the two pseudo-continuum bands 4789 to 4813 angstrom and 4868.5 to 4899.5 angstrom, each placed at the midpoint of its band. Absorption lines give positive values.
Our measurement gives 1.50 angstrom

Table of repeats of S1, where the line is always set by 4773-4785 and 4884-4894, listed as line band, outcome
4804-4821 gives -3.83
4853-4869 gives -1.67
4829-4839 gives -0.64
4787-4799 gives -2.23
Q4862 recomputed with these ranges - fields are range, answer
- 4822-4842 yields 13.5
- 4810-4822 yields 14.7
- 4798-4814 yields 14.9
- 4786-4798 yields 13.6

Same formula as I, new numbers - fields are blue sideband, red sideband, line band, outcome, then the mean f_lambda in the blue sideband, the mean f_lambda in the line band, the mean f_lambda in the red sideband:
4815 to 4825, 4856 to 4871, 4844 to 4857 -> -0.04 mag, 14.3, 15.1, 14.6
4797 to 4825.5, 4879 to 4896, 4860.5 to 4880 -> 0.01 mag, 14.7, 14.5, 14.6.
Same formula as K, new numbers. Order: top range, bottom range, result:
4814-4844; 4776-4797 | 1.12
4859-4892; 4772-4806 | 1.12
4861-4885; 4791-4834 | 1.02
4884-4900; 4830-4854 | 1.04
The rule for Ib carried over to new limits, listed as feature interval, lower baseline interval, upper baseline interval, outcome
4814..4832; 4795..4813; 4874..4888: 1.1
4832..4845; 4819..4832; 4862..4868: 0.1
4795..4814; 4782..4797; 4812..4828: -1.9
